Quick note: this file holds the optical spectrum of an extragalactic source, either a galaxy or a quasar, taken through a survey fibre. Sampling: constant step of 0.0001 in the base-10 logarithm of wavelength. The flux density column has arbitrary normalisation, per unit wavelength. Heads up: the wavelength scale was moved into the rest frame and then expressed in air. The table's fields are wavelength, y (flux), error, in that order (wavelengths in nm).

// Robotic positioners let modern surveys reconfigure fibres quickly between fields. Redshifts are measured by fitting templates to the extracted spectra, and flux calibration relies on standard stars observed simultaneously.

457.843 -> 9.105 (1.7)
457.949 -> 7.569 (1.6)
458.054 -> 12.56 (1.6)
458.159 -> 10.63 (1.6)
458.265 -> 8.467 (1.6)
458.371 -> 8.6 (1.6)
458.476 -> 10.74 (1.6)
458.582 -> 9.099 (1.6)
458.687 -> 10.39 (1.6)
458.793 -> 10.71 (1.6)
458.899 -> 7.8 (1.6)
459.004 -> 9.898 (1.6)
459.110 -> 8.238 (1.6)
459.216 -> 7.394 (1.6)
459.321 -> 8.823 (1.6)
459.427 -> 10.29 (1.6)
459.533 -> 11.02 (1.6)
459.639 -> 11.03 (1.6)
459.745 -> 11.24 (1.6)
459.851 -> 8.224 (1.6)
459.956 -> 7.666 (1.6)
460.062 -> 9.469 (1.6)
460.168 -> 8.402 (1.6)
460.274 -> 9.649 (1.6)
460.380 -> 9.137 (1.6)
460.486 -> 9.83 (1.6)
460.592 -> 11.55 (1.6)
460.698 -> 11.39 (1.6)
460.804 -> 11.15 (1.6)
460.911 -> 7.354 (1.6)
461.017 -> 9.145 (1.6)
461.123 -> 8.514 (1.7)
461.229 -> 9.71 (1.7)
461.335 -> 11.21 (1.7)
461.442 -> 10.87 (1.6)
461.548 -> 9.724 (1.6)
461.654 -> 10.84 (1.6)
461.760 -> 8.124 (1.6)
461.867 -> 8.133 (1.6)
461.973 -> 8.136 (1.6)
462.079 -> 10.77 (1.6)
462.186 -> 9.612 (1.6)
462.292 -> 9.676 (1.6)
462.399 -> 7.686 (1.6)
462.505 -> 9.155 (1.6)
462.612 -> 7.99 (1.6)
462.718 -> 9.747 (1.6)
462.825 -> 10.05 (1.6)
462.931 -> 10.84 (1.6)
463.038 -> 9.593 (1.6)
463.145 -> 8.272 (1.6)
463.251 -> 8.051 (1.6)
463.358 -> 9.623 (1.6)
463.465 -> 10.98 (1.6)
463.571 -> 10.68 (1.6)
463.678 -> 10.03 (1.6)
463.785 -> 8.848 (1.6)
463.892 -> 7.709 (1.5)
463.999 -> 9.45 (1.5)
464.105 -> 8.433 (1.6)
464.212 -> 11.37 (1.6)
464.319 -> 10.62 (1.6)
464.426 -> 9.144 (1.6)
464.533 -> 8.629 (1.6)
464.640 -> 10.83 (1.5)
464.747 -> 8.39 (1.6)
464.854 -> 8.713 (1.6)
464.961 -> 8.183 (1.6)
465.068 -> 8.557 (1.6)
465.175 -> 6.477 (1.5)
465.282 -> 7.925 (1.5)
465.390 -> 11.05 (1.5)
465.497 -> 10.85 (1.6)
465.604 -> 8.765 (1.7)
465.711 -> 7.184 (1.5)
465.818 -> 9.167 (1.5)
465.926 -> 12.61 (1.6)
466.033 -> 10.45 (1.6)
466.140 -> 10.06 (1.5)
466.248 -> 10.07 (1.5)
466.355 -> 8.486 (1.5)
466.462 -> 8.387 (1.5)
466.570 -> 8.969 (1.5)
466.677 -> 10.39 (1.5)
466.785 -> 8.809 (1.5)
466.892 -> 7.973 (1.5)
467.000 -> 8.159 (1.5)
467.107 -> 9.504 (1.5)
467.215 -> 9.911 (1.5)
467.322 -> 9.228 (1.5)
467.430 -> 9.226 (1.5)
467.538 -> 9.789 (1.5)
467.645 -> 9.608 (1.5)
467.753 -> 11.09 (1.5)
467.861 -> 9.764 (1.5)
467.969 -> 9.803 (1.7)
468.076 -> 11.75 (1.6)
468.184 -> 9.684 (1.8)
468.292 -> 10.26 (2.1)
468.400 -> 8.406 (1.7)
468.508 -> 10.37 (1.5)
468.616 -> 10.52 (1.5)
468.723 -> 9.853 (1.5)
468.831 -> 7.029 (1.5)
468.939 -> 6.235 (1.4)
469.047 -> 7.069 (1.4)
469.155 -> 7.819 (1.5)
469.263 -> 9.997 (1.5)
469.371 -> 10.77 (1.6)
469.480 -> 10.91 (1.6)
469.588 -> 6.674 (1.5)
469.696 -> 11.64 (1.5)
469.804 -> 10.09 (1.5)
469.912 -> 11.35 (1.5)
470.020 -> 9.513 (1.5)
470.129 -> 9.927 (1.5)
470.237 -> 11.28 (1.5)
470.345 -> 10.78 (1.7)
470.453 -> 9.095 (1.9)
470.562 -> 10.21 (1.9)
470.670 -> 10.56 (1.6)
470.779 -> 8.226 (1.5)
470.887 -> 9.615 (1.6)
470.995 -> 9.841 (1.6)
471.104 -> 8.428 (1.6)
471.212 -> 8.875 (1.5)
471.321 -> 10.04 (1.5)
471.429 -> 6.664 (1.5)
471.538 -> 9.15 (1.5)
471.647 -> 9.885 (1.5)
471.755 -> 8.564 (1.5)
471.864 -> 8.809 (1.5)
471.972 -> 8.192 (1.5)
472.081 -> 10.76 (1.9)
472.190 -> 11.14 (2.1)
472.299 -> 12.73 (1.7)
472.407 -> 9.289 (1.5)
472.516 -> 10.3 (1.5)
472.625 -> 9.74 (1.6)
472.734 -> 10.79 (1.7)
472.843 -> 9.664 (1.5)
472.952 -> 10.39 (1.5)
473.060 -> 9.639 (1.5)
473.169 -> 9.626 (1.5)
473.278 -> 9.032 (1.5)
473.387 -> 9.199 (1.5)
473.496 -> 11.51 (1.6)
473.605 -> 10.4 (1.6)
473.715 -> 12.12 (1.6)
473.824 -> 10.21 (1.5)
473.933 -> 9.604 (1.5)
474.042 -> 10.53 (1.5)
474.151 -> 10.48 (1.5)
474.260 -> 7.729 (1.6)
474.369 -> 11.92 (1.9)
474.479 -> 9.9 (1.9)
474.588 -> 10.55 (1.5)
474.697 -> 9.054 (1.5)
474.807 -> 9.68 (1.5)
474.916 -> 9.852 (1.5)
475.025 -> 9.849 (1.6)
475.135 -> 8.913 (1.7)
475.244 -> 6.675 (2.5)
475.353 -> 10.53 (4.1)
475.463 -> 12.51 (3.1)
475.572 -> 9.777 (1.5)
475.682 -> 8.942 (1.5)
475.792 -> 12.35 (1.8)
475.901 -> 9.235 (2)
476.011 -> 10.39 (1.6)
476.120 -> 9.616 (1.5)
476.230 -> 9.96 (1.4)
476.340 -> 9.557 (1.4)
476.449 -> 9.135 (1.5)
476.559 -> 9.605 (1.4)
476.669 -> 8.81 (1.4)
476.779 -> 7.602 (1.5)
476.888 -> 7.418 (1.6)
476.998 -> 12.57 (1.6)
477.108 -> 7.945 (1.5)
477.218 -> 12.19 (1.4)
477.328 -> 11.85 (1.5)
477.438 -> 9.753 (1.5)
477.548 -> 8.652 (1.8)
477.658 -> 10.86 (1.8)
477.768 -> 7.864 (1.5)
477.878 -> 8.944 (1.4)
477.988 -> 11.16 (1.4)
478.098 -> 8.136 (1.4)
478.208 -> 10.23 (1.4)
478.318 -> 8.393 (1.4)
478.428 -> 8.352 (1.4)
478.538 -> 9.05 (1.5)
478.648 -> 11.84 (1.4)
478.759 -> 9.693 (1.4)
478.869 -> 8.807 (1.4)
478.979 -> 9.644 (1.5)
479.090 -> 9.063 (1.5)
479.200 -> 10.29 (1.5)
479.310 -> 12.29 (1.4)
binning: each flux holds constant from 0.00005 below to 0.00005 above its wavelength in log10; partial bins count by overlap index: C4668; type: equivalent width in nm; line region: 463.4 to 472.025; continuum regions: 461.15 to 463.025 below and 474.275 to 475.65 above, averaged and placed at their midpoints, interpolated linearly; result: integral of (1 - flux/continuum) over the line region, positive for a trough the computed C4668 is 0.24 nm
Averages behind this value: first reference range 9.53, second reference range 9.85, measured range 9.41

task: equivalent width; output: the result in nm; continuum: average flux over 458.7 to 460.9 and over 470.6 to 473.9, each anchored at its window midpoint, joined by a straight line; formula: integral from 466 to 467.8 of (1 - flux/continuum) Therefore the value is 0.06 nm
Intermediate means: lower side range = 9.61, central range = 9.4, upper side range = 9.78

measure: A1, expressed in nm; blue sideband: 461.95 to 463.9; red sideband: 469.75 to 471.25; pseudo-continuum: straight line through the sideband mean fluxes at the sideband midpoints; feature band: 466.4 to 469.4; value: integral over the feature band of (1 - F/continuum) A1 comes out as 0.13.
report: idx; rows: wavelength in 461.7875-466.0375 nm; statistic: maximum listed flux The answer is 12.61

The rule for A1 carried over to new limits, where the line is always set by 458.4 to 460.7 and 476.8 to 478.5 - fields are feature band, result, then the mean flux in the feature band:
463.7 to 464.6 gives 0.02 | 9.32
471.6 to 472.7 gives -0.04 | 9.96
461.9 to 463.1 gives 0.03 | 9.36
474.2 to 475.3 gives 0.02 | 9.42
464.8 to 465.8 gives 0.10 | 8.66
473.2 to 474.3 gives -0.06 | 10.1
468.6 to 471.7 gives 0.07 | 9.37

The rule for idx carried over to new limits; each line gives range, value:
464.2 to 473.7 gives 12.73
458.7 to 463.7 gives 11.55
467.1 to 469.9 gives 11.75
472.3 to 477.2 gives 12.57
